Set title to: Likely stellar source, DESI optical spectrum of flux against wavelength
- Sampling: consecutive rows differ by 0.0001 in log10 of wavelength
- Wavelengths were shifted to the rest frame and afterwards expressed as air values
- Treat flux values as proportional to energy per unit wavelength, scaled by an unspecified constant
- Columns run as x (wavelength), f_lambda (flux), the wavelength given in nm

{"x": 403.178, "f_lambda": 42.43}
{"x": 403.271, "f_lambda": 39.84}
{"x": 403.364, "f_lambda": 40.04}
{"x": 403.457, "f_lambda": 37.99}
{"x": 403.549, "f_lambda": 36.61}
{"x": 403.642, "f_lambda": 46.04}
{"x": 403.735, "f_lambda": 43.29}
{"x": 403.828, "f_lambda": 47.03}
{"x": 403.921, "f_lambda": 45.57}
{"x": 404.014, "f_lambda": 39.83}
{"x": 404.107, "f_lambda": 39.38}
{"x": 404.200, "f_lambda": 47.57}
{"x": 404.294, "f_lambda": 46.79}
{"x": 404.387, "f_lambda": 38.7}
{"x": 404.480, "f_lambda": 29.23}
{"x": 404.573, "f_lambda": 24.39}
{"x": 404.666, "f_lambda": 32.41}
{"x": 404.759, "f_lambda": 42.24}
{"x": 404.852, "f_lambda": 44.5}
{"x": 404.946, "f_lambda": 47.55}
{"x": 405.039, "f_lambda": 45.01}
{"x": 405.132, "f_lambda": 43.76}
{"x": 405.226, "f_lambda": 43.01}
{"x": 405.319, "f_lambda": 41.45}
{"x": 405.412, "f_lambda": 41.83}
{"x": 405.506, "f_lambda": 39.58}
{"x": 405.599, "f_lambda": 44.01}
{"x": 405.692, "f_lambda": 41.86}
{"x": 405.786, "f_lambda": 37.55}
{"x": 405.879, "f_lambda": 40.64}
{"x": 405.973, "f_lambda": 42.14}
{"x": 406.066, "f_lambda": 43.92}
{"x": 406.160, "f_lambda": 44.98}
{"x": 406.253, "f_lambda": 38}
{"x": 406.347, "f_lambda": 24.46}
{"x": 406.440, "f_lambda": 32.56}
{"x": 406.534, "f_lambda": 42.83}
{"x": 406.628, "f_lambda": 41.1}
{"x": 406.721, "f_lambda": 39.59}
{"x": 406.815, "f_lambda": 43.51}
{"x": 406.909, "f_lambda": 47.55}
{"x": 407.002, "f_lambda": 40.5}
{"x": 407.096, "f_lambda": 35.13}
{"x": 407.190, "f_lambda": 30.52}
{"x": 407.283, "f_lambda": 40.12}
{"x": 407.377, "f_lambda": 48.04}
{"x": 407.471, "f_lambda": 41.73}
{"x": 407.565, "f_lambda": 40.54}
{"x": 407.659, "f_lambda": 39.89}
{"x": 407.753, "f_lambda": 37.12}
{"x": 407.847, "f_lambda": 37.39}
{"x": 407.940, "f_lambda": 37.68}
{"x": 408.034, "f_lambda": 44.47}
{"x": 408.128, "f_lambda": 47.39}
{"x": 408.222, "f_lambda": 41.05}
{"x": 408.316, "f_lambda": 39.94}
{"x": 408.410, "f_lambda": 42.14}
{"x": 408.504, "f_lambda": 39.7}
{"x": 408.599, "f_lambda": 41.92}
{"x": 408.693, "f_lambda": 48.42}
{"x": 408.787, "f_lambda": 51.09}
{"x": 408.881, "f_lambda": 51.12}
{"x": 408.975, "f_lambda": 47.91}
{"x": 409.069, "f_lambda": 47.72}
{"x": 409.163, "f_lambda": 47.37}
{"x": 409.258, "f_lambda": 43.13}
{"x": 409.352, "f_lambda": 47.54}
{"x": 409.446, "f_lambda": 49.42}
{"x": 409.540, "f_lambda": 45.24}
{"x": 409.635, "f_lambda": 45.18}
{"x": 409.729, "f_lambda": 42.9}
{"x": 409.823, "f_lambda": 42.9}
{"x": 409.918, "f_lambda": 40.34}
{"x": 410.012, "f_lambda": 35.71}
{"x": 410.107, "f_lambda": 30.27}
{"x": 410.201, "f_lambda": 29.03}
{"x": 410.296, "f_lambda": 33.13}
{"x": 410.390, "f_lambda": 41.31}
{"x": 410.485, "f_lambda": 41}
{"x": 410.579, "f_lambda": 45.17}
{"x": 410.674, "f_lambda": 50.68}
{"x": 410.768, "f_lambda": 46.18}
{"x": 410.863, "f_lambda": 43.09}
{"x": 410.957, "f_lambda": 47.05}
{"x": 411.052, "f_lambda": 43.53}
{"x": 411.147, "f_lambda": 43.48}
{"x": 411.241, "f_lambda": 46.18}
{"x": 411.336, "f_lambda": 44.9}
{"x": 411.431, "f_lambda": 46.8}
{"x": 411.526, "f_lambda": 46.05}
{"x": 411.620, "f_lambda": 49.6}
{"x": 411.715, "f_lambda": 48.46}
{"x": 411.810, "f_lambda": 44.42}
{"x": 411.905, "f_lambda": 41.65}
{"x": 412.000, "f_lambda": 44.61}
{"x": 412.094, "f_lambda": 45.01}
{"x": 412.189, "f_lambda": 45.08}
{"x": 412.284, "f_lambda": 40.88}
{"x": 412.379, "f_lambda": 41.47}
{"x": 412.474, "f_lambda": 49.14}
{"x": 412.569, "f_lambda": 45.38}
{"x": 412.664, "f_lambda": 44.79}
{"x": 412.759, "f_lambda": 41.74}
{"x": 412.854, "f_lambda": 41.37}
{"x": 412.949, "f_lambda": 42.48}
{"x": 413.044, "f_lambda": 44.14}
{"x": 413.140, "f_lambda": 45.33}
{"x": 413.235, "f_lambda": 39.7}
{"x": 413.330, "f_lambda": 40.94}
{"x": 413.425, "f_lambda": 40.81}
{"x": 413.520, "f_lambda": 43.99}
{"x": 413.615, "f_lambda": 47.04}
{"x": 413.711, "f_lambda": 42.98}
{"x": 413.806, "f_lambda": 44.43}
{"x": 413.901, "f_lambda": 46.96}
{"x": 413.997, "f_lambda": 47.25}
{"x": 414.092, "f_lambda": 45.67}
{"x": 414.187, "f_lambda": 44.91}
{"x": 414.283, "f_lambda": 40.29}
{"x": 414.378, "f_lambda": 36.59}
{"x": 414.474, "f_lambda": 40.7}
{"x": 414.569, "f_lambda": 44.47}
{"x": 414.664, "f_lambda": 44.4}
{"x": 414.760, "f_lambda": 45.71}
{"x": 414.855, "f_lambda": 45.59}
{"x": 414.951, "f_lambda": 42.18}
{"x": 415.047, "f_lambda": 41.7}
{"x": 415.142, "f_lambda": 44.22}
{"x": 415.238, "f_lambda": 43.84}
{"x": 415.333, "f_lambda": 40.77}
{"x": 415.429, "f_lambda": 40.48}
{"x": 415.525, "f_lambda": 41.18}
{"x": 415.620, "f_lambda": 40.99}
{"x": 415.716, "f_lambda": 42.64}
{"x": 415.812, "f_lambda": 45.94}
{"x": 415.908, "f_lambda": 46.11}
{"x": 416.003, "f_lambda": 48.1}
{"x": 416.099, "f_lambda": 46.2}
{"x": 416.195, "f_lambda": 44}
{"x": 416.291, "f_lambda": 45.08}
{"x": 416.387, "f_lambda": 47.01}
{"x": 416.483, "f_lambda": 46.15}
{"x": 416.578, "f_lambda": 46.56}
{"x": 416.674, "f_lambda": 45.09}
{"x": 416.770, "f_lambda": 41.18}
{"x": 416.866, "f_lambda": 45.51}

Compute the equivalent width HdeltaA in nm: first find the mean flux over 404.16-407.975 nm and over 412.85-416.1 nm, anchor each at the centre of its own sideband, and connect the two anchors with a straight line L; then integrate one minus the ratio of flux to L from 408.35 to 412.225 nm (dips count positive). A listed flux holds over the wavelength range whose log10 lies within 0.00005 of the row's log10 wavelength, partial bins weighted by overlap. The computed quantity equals -0.22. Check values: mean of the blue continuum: 40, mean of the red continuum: 43.4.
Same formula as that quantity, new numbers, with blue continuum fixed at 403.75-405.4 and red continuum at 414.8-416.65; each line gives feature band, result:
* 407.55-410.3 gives -0.006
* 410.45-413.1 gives -0.106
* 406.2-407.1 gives 0.064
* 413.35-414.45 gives 0.002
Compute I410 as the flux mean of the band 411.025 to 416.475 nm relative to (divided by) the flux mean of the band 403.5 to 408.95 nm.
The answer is 1.07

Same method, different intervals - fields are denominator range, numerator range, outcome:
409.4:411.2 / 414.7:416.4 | 1.05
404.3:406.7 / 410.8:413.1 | 1.13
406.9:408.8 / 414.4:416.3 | 1.06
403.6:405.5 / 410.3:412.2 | 1.09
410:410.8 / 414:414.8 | 1.10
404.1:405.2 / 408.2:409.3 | 1.12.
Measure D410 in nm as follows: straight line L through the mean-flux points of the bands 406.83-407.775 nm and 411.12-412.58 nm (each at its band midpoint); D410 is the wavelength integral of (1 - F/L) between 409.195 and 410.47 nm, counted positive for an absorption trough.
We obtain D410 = 0.072 nm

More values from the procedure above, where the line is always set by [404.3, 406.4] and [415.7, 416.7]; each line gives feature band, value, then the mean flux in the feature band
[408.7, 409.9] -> -0.14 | 46.7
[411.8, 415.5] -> 0.08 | 43.4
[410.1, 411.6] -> 0.00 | 42.8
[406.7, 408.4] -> 0.01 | 40.7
